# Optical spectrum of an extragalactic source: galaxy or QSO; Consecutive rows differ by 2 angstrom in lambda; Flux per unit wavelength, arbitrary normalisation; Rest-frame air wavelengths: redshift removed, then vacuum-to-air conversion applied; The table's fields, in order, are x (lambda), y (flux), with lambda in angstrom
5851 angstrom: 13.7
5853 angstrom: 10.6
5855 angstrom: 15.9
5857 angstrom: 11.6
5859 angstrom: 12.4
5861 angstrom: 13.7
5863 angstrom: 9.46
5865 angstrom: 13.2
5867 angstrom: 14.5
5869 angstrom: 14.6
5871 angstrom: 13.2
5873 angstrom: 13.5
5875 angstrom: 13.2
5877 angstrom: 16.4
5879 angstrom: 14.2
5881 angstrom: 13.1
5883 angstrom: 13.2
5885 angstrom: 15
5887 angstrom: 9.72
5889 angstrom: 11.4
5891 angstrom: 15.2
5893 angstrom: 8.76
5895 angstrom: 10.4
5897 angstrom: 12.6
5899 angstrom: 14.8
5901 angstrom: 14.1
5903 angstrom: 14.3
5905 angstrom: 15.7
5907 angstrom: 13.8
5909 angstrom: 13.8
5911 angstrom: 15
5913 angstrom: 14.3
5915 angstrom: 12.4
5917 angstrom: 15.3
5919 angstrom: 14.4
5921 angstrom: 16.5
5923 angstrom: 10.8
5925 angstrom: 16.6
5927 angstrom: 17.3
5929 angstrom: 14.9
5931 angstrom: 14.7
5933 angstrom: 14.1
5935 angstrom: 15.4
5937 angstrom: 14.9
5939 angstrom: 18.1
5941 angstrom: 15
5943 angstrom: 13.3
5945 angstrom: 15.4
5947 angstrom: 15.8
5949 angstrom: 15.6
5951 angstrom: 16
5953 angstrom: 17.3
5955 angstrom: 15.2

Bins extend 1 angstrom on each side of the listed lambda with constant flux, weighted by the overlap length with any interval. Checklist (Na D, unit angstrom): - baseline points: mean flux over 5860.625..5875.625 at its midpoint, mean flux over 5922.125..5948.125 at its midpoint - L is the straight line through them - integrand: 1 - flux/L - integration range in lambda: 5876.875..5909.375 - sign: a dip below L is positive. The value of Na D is 1.5 angstrom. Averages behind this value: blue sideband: 13.1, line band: 13.2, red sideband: 15.1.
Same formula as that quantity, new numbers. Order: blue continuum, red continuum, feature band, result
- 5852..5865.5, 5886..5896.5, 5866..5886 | -4.0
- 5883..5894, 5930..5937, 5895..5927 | -2.0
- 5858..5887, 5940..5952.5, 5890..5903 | 1.2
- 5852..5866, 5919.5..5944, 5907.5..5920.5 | 0.2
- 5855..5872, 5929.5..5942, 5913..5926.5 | 0.4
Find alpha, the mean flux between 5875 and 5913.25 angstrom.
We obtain 13.4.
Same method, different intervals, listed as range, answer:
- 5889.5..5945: 14.3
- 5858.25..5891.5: 13.3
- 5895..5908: 13.9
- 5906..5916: 13.9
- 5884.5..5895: 11.7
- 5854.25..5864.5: 12.6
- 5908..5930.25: 14.7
